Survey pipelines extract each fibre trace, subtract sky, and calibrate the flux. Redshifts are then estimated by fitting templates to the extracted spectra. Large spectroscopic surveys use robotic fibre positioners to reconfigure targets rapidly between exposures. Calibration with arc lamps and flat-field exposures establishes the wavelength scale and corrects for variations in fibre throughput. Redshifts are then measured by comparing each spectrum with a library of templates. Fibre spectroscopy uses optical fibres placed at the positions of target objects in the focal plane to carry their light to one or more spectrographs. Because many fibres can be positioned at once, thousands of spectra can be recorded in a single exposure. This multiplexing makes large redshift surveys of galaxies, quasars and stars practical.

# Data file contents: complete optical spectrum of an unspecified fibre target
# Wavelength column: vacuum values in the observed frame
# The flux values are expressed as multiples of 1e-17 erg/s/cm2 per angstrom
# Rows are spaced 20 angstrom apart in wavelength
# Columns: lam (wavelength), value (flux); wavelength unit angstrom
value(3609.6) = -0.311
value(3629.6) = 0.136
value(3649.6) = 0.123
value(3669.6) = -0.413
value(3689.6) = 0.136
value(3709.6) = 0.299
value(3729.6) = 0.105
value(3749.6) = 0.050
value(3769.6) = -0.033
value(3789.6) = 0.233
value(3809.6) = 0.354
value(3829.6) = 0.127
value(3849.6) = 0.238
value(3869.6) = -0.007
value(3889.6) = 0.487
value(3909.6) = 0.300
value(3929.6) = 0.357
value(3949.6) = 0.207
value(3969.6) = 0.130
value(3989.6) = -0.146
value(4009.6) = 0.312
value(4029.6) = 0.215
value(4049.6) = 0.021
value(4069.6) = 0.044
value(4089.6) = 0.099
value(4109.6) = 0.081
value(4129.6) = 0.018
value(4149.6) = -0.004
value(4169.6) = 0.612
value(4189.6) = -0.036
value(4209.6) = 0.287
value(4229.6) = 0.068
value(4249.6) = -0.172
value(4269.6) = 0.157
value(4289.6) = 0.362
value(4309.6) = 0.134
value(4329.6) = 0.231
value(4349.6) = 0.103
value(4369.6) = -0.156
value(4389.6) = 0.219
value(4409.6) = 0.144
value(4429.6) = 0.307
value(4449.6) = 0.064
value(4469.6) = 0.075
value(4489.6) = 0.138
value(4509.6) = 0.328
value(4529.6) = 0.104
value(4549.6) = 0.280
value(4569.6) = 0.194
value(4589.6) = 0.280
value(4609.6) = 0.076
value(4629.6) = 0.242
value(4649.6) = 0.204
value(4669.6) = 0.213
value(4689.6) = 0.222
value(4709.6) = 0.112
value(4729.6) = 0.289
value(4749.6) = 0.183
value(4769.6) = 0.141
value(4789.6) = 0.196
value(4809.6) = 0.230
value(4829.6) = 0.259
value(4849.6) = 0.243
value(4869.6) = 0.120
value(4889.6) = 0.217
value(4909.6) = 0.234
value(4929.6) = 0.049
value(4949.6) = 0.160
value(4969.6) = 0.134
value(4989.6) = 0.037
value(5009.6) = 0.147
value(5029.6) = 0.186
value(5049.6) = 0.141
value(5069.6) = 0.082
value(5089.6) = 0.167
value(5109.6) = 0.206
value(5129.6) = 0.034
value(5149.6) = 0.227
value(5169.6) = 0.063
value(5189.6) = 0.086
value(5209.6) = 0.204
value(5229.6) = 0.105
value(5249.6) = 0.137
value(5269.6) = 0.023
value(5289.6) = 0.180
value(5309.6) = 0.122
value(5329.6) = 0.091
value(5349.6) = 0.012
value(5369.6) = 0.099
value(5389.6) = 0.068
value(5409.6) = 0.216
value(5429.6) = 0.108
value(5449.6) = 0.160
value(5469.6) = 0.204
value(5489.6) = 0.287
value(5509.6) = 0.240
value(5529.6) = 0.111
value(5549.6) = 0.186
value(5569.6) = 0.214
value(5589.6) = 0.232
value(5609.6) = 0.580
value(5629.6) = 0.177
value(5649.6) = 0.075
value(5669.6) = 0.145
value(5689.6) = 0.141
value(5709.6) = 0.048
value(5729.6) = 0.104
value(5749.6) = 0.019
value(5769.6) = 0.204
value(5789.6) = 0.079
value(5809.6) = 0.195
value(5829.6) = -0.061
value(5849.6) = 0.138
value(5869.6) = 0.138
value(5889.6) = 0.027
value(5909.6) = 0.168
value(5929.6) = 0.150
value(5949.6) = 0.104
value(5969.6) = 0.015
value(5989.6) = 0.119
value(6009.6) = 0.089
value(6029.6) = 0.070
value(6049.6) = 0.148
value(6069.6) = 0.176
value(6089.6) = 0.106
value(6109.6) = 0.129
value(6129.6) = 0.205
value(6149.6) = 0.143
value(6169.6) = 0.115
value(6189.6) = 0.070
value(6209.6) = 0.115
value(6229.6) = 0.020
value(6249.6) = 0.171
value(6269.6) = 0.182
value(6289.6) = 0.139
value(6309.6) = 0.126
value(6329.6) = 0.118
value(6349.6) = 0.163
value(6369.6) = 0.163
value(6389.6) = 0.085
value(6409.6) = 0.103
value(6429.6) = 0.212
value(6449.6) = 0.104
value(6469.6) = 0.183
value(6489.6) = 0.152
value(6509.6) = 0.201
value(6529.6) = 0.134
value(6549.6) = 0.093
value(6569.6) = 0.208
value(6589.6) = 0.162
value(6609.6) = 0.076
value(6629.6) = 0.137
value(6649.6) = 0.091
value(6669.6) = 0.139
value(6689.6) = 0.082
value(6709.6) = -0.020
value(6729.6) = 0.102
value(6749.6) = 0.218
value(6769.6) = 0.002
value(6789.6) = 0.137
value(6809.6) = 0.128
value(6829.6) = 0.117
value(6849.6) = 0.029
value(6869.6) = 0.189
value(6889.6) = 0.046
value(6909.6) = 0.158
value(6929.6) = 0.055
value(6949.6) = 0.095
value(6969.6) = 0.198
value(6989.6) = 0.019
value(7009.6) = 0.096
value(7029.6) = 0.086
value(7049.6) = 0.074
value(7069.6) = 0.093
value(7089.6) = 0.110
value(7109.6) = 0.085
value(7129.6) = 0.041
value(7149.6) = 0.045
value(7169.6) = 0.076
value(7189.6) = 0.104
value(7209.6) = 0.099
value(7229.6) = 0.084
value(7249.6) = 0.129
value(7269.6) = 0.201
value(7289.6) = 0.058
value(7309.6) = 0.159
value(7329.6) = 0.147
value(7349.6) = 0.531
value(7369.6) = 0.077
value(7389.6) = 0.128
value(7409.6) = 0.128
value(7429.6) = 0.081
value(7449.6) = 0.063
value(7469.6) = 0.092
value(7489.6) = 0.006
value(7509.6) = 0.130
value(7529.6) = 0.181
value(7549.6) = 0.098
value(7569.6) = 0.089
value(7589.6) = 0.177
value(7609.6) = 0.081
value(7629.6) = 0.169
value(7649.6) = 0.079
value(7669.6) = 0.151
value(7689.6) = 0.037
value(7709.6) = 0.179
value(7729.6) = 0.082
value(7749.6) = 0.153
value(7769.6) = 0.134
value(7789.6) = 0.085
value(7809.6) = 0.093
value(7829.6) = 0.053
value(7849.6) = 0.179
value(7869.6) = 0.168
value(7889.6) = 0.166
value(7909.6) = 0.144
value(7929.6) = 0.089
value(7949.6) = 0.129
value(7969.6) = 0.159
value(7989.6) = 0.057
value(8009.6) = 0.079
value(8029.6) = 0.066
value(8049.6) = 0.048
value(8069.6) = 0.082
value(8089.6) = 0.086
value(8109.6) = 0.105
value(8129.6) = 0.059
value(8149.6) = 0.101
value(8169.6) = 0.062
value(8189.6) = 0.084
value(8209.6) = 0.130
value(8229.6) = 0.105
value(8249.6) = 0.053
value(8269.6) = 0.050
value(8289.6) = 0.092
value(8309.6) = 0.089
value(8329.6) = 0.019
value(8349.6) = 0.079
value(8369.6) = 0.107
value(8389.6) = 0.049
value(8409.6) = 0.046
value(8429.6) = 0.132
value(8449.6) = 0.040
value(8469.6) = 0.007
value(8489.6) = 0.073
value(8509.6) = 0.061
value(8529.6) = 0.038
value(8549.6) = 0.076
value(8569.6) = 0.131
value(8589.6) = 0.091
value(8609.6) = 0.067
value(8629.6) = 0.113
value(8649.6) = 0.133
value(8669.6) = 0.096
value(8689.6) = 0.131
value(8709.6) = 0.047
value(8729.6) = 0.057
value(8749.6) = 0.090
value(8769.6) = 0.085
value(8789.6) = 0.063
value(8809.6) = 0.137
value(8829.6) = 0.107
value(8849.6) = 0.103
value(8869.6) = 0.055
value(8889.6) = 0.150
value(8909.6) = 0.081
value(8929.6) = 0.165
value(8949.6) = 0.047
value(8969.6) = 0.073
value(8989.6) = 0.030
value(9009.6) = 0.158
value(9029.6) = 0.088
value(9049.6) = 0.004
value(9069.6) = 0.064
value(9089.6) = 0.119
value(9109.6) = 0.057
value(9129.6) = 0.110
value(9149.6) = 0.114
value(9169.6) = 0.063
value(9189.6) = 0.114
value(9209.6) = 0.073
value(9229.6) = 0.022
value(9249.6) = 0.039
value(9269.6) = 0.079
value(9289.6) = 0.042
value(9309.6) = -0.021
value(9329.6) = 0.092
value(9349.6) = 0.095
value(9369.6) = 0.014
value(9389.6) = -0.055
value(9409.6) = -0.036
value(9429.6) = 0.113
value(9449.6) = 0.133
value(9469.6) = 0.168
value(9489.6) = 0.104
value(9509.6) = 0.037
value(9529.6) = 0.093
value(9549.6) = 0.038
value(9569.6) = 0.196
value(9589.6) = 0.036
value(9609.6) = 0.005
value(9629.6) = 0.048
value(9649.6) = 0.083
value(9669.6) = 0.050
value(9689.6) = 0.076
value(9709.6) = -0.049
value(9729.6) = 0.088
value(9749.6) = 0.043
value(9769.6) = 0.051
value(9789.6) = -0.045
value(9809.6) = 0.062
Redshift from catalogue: 0.120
